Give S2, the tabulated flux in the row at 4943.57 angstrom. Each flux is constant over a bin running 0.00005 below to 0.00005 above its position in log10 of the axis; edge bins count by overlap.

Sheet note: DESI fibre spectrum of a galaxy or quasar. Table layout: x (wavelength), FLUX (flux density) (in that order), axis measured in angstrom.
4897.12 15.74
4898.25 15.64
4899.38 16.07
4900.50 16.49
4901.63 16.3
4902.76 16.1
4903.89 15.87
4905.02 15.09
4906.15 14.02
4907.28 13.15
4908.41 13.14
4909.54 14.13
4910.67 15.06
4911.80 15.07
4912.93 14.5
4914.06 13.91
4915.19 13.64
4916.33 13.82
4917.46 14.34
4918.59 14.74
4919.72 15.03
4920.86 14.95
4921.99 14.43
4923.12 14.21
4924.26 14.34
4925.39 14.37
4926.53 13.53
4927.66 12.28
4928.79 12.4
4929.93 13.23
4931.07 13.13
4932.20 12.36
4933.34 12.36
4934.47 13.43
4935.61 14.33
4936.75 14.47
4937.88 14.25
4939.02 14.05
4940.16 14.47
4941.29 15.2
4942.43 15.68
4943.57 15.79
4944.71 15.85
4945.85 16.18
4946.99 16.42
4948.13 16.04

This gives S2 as 15.79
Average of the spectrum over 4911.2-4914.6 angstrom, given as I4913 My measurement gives 14.5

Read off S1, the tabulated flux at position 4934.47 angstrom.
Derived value 13.43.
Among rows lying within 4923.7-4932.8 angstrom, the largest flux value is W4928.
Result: 14.37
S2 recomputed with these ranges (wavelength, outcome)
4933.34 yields 12.36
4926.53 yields 13.53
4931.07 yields 13.13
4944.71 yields 15.85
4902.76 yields 16.1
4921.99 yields 14.43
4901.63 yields 16.3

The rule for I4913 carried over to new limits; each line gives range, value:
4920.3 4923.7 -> 14.5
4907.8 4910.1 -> 13.6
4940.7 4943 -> 15.5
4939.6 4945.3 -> 15.4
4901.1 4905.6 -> 15.8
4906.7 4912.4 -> 14.1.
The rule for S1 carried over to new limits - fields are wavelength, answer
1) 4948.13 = 16.04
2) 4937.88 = 14.25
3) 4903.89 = 15.87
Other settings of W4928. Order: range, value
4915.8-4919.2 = 14.74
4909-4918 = 15.07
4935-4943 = 15.68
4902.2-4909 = 16.1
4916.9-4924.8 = 15.03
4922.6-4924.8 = 14.34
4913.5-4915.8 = 13.91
